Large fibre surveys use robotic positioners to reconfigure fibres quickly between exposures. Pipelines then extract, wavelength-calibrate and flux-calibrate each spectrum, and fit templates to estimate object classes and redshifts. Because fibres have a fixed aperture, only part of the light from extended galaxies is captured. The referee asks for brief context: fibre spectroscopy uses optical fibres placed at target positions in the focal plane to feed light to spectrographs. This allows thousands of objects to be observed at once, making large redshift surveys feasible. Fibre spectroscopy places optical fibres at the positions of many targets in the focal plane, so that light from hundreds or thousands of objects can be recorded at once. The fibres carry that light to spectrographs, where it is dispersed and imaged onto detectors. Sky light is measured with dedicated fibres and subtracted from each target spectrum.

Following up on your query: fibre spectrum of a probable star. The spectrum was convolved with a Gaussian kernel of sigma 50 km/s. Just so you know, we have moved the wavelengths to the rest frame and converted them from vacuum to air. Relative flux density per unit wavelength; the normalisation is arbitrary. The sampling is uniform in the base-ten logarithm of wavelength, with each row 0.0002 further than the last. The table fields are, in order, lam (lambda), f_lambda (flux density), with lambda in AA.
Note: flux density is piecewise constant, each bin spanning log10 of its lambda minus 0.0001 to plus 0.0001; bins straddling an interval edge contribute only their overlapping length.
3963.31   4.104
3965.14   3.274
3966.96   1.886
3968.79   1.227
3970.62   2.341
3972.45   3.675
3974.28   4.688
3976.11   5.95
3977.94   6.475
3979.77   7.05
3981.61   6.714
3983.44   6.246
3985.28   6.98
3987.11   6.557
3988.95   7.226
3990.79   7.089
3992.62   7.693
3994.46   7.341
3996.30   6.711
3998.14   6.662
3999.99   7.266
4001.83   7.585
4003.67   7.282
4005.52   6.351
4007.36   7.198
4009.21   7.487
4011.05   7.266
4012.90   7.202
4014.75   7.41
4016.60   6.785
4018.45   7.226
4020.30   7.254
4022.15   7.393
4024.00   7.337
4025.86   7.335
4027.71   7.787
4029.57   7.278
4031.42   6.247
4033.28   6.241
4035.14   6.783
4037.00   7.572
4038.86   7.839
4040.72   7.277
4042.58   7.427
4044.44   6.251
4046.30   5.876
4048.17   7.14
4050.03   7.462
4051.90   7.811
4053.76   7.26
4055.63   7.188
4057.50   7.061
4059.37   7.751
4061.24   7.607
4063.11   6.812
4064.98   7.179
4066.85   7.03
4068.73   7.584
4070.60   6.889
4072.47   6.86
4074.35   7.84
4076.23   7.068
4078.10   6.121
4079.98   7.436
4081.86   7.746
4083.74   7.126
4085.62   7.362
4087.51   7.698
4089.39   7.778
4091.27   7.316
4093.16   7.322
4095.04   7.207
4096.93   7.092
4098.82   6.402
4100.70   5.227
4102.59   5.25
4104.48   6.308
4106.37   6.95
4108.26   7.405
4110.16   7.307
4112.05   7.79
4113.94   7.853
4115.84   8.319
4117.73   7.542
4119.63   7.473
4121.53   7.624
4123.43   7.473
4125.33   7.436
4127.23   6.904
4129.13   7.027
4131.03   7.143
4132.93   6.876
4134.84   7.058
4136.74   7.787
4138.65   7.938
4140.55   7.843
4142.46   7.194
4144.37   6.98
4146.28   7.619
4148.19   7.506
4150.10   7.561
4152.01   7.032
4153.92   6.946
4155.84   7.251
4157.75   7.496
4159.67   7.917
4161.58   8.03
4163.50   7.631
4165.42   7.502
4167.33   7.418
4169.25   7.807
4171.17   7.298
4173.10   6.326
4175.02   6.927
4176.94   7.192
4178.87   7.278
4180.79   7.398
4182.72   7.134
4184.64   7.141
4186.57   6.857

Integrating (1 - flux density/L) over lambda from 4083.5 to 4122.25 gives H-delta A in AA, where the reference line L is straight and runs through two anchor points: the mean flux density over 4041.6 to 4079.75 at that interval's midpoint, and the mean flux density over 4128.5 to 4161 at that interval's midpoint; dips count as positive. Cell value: 0.48 AA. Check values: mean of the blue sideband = 7.12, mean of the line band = 7.16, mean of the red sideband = 7.38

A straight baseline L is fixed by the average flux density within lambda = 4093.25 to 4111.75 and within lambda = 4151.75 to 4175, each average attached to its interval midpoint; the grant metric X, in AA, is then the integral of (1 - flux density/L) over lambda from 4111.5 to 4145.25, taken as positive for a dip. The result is -2.4 AA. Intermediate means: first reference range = 6.65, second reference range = 7.38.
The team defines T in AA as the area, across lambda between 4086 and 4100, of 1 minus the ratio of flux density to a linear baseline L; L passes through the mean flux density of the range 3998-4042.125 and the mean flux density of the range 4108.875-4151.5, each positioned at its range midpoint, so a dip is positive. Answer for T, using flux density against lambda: 0.3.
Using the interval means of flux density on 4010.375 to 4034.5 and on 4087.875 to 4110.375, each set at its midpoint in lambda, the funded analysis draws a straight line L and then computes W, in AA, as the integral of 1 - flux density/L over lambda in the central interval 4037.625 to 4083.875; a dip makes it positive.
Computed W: -1.5 AA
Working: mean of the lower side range 7.13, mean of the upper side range 6.8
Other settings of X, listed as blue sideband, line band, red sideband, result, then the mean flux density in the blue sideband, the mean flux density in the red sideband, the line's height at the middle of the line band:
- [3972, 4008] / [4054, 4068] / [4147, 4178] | -0.6 AA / 6.67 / 7.37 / 6.96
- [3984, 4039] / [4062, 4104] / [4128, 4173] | 1.5 AA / 7.13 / 7.41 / 7.27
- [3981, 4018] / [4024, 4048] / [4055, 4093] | 0.5 AA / 7.06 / 7.27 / 7.16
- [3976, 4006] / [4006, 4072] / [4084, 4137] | -1.4 AA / 6.93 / 7.17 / 7.02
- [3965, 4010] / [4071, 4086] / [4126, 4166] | -0.8 AA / 6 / 7.39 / 6.8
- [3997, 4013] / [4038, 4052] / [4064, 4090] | 0.2 AA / 7.13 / 7.26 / 7.2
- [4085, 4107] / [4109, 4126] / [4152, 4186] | -1.7 AA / 6.82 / 7.32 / 6.96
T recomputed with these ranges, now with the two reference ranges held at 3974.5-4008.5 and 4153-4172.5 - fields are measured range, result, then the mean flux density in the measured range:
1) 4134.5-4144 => -0.2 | 7.56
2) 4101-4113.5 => 0.9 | 6.79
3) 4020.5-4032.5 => -0.4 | 7.22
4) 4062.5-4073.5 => 0.1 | 7.07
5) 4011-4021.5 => -0.3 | 7.19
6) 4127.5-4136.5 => 0.4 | 7.08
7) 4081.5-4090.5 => -0.4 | 7.52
